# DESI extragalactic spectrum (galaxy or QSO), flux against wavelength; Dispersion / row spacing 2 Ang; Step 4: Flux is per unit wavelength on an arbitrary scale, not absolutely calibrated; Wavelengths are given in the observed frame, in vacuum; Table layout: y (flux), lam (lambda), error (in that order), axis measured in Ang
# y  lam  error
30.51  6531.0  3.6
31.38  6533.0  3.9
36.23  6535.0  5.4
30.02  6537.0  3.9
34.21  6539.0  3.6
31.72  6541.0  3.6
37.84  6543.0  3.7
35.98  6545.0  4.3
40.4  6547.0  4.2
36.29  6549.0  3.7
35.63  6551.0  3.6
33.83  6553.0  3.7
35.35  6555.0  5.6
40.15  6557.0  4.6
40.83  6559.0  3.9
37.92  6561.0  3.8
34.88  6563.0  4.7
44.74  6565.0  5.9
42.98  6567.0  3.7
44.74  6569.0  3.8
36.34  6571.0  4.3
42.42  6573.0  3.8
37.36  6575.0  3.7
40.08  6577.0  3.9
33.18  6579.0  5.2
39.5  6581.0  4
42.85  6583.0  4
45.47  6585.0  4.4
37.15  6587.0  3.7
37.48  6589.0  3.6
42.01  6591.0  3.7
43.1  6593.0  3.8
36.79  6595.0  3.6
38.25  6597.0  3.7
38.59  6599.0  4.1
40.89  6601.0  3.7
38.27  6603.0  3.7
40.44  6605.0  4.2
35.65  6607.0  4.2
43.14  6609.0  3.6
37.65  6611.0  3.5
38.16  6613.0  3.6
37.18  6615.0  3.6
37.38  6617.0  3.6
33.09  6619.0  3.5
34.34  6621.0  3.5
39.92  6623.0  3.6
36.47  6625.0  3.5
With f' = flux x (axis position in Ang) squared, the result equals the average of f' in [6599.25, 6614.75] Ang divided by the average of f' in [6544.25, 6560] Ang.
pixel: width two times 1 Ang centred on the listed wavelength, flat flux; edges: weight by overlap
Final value 1.06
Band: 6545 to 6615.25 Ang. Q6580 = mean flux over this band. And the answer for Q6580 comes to 39.1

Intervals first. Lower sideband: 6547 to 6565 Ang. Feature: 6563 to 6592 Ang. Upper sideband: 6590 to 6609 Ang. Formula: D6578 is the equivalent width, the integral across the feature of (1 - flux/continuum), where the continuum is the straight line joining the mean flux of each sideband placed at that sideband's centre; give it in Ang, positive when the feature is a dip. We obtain -1.3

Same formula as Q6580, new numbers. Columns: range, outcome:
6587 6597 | 39.4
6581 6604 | 40.1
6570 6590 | 39.2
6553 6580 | 39.1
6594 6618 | 38.5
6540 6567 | 37.6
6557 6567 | 40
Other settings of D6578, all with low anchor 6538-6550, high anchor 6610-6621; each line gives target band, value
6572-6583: -0.8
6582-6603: -2.2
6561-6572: -1.3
